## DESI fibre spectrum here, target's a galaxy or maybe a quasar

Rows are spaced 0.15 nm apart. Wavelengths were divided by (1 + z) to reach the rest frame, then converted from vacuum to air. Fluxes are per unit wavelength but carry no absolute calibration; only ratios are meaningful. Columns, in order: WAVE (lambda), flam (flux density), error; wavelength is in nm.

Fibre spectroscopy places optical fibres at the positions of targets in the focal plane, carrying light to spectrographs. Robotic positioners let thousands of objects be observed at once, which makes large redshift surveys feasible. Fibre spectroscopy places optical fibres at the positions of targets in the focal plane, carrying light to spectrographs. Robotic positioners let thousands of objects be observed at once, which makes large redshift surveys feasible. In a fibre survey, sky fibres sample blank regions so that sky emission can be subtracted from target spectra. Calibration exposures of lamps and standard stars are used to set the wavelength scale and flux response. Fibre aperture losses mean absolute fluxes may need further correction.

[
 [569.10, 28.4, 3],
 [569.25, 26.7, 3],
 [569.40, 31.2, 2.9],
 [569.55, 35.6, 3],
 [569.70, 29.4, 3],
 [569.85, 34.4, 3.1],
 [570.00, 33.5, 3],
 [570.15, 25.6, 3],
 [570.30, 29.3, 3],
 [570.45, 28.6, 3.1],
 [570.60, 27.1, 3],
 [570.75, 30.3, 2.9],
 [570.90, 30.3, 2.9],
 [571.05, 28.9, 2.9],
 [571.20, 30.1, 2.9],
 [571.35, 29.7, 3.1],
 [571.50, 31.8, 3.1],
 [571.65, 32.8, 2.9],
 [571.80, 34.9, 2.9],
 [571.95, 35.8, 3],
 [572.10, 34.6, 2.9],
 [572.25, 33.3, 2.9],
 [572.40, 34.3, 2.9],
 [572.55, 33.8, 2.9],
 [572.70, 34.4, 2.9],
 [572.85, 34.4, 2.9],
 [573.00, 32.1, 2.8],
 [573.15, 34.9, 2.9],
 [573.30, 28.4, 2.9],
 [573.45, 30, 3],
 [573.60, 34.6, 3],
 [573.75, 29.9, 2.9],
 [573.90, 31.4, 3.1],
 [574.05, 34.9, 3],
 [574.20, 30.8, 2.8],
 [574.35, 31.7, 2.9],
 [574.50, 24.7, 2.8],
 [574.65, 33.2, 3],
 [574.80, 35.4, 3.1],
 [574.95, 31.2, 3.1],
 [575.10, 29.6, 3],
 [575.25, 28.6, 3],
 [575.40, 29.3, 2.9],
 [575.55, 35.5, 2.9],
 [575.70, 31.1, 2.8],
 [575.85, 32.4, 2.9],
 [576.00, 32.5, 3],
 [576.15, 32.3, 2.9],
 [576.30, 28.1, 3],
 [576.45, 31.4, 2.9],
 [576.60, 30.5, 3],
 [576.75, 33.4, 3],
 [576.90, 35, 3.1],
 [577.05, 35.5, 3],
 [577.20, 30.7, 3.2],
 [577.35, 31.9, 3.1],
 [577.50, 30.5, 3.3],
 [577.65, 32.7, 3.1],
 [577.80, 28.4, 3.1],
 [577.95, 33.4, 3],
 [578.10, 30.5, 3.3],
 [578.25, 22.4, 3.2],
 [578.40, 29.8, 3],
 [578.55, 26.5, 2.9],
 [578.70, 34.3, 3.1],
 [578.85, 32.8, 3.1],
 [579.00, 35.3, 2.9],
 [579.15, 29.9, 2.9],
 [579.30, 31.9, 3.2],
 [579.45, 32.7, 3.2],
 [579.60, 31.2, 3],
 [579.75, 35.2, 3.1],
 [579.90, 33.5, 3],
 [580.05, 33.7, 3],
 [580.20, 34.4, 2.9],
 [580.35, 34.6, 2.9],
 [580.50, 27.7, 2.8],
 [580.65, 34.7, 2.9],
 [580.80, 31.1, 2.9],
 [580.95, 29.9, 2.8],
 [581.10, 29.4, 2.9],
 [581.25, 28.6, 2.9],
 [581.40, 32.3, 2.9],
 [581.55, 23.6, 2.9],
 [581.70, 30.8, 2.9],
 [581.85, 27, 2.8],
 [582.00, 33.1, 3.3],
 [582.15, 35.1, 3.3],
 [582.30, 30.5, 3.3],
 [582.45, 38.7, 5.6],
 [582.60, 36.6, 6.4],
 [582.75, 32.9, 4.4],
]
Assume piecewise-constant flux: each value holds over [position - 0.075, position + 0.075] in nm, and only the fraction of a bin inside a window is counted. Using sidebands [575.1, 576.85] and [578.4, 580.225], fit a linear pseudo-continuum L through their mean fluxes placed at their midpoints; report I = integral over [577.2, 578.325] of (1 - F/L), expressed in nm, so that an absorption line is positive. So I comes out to 0.07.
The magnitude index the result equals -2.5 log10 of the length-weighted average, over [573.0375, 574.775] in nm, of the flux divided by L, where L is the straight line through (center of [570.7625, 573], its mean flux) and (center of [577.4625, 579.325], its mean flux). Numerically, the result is 0.021 mag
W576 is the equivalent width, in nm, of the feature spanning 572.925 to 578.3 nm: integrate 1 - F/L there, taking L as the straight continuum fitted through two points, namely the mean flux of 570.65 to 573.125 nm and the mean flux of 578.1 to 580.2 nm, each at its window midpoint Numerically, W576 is 0.11 nm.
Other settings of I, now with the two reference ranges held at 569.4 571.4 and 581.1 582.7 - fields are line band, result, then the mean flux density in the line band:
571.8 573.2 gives -0.170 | 34.2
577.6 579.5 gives 0.025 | 30.8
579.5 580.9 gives -0.066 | 32.8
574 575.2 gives -0.023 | 31.3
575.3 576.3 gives -0.030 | 31.8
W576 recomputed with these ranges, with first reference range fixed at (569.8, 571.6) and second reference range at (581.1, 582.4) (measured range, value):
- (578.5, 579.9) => -0.102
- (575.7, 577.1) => -0.099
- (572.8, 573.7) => -0.068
